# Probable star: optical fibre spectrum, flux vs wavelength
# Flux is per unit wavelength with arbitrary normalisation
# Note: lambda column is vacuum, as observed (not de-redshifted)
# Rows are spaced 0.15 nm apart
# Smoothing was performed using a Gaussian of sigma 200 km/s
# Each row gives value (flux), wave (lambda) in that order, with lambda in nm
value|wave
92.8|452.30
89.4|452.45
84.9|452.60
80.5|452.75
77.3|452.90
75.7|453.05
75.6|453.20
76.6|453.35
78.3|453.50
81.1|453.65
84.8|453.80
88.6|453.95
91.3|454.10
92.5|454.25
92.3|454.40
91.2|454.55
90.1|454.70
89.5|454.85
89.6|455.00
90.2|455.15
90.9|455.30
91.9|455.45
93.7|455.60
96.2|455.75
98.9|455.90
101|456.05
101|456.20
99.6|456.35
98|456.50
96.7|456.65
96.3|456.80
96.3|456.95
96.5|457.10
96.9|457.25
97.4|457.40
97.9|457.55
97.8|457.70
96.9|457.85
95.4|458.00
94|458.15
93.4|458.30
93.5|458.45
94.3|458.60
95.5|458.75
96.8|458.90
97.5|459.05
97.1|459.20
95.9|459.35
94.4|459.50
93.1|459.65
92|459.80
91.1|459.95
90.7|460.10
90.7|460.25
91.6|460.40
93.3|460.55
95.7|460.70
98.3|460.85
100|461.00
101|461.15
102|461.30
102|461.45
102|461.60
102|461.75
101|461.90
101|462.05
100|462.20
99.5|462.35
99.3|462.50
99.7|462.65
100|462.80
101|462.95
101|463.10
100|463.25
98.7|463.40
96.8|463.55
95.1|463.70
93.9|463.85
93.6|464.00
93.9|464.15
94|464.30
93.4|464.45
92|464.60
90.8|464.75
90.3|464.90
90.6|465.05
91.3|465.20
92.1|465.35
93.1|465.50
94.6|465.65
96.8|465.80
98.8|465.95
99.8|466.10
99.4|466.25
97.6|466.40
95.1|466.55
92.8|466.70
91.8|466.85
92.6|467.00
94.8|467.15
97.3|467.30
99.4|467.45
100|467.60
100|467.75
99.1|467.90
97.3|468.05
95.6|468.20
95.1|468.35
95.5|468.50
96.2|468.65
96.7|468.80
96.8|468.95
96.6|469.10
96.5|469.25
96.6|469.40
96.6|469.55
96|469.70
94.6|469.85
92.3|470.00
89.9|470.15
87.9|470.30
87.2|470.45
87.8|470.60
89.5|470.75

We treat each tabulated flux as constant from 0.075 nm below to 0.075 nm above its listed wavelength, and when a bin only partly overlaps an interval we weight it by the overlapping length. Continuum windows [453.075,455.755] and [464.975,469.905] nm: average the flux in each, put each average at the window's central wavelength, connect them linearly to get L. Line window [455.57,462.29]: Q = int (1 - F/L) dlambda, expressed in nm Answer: -0.47 nm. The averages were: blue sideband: 87.6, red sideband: 96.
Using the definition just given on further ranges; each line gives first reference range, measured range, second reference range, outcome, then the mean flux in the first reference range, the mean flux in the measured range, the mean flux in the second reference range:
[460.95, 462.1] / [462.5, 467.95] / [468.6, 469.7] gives 0.17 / 101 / 95.9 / 96.5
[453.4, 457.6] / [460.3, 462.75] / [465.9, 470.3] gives -0.12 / 93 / 99.2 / 96.1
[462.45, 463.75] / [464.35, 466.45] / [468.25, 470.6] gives 0.06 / 99.1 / 94.3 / 94.1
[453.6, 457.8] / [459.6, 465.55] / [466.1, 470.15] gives -0.06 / 94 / 96.2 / 96.2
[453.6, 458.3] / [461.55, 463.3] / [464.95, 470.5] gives -0.11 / 94.1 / 101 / 95.3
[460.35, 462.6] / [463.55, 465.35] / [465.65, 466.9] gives 0.09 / 99.3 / 92.8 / 96.5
